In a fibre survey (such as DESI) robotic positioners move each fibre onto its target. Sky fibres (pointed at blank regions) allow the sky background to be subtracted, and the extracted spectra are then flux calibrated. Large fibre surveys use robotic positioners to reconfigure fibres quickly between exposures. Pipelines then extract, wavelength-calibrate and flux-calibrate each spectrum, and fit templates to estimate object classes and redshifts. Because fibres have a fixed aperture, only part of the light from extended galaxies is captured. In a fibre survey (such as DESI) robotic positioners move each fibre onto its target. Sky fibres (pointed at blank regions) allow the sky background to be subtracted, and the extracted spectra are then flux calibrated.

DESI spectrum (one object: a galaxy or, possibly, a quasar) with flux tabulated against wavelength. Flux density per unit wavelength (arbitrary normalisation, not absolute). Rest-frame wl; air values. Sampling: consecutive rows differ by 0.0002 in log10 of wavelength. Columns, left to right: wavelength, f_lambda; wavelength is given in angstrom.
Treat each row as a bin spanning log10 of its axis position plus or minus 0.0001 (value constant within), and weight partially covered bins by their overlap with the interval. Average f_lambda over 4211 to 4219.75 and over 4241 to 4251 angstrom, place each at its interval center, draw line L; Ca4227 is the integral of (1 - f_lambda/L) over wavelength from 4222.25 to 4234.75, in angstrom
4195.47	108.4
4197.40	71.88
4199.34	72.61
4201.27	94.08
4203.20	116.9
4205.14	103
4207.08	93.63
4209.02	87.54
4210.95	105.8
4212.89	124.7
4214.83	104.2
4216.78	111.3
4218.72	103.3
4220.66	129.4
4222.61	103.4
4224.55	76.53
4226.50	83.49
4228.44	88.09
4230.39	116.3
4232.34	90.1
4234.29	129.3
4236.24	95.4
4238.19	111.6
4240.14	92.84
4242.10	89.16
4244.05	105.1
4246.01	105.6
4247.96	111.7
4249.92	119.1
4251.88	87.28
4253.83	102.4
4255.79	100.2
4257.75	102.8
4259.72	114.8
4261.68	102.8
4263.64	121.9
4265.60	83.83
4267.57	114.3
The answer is 1.4 angstrom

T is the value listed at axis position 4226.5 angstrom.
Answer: 83.49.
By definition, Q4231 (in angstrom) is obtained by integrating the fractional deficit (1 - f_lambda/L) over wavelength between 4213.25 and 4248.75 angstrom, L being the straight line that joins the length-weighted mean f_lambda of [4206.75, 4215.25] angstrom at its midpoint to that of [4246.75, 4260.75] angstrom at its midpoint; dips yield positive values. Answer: 0.6 angstrom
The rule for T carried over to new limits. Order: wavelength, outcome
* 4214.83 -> 104.2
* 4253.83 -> 102.4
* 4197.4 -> 71.88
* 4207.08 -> 93.63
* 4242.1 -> 89.16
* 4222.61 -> 103.4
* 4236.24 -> 95.4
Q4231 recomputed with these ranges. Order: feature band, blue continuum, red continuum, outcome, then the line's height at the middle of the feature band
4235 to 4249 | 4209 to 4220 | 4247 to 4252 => 0.87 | 109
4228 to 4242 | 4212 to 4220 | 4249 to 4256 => 0.48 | 107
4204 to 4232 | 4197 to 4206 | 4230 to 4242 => -1.11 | 98.2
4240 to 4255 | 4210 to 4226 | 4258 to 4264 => 1.02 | 110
